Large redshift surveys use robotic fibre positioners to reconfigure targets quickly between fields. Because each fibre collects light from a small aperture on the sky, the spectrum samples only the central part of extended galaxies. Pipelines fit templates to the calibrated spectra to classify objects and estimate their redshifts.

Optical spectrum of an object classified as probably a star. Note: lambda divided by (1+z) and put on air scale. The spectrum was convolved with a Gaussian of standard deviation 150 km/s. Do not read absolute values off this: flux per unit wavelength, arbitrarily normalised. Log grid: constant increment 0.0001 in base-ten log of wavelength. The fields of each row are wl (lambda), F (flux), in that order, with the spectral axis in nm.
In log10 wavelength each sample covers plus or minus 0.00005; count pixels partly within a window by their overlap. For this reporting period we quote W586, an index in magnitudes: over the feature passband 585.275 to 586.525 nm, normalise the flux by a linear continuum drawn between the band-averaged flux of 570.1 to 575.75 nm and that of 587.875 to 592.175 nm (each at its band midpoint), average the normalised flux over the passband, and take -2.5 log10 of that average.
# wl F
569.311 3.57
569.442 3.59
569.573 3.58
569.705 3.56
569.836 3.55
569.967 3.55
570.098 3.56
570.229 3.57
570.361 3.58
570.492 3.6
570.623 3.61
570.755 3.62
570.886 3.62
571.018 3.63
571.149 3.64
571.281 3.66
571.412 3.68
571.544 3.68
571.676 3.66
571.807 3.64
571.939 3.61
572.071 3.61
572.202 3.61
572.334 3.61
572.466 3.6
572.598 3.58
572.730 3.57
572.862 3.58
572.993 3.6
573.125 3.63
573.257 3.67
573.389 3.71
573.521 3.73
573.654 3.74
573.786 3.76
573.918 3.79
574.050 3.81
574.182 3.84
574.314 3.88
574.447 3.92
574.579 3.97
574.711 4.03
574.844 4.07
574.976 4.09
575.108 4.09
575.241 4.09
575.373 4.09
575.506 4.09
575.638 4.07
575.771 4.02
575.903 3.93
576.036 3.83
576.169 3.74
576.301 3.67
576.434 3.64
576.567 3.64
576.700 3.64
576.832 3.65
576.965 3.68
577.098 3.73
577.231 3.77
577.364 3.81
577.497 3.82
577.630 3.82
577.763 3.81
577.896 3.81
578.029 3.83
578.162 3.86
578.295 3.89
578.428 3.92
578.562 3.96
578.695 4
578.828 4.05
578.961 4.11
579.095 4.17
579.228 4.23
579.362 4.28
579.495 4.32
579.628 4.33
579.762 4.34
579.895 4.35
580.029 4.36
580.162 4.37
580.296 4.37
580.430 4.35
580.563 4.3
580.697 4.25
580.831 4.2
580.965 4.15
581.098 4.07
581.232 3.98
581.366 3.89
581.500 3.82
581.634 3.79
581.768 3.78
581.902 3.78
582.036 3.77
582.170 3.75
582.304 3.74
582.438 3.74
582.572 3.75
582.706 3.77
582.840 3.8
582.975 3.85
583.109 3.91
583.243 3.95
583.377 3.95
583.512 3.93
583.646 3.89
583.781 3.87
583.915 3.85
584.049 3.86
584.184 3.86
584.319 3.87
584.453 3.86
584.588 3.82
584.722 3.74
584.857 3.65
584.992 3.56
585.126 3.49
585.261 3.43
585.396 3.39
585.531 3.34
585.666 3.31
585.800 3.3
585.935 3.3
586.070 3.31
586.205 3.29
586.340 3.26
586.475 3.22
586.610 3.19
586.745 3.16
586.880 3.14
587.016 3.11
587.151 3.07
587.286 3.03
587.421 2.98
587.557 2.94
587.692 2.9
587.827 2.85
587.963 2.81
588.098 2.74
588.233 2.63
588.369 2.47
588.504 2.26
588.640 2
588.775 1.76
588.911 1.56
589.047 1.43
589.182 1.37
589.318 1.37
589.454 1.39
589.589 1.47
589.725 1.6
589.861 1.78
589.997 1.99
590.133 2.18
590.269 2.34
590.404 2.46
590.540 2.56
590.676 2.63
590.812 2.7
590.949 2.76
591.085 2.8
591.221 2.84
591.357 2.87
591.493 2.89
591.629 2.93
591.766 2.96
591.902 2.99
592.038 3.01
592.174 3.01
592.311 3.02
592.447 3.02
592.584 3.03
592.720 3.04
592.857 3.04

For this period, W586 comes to -0.23 mag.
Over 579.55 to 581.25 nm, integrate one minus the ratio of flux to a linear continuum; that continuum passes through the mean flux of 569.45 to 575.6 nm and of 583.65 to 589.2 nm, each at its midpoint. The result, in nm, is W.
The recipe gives -0.46 nm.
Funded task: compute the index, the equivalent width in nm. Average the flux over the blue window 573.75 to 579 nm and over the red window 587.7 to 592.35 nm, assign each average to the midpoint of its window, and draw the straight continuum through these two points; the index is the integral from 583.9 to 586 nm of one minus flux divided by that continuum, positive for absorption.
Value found -0.47 nm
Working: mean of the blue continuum 3.88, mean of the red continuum 2.37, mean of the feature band 3.6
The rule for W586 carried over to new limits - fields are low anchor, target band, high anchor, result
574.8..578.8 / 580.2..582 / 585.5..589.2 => -0.18 mag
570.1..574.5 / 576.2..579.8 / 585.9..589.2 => -0.18 mag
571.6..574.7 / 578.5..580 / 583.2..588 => -0.18 mag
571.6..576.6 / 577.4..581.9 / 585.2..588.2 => -0.16 mag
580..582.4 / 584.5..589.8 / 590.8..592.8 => 0.23 mag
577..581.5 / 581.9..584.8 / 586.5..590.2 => -0.17 mag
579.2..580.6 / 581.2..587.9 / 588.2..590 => -0.19 mag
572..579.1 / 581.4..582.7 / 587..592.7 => -0.17 mag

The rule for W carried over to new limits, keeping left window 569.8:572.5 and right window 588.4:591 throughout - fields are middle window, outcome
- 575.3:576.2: -0.215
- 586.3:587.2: -0.370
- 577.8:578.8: -0.306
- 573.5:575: -0.244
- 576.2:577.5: -0.246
